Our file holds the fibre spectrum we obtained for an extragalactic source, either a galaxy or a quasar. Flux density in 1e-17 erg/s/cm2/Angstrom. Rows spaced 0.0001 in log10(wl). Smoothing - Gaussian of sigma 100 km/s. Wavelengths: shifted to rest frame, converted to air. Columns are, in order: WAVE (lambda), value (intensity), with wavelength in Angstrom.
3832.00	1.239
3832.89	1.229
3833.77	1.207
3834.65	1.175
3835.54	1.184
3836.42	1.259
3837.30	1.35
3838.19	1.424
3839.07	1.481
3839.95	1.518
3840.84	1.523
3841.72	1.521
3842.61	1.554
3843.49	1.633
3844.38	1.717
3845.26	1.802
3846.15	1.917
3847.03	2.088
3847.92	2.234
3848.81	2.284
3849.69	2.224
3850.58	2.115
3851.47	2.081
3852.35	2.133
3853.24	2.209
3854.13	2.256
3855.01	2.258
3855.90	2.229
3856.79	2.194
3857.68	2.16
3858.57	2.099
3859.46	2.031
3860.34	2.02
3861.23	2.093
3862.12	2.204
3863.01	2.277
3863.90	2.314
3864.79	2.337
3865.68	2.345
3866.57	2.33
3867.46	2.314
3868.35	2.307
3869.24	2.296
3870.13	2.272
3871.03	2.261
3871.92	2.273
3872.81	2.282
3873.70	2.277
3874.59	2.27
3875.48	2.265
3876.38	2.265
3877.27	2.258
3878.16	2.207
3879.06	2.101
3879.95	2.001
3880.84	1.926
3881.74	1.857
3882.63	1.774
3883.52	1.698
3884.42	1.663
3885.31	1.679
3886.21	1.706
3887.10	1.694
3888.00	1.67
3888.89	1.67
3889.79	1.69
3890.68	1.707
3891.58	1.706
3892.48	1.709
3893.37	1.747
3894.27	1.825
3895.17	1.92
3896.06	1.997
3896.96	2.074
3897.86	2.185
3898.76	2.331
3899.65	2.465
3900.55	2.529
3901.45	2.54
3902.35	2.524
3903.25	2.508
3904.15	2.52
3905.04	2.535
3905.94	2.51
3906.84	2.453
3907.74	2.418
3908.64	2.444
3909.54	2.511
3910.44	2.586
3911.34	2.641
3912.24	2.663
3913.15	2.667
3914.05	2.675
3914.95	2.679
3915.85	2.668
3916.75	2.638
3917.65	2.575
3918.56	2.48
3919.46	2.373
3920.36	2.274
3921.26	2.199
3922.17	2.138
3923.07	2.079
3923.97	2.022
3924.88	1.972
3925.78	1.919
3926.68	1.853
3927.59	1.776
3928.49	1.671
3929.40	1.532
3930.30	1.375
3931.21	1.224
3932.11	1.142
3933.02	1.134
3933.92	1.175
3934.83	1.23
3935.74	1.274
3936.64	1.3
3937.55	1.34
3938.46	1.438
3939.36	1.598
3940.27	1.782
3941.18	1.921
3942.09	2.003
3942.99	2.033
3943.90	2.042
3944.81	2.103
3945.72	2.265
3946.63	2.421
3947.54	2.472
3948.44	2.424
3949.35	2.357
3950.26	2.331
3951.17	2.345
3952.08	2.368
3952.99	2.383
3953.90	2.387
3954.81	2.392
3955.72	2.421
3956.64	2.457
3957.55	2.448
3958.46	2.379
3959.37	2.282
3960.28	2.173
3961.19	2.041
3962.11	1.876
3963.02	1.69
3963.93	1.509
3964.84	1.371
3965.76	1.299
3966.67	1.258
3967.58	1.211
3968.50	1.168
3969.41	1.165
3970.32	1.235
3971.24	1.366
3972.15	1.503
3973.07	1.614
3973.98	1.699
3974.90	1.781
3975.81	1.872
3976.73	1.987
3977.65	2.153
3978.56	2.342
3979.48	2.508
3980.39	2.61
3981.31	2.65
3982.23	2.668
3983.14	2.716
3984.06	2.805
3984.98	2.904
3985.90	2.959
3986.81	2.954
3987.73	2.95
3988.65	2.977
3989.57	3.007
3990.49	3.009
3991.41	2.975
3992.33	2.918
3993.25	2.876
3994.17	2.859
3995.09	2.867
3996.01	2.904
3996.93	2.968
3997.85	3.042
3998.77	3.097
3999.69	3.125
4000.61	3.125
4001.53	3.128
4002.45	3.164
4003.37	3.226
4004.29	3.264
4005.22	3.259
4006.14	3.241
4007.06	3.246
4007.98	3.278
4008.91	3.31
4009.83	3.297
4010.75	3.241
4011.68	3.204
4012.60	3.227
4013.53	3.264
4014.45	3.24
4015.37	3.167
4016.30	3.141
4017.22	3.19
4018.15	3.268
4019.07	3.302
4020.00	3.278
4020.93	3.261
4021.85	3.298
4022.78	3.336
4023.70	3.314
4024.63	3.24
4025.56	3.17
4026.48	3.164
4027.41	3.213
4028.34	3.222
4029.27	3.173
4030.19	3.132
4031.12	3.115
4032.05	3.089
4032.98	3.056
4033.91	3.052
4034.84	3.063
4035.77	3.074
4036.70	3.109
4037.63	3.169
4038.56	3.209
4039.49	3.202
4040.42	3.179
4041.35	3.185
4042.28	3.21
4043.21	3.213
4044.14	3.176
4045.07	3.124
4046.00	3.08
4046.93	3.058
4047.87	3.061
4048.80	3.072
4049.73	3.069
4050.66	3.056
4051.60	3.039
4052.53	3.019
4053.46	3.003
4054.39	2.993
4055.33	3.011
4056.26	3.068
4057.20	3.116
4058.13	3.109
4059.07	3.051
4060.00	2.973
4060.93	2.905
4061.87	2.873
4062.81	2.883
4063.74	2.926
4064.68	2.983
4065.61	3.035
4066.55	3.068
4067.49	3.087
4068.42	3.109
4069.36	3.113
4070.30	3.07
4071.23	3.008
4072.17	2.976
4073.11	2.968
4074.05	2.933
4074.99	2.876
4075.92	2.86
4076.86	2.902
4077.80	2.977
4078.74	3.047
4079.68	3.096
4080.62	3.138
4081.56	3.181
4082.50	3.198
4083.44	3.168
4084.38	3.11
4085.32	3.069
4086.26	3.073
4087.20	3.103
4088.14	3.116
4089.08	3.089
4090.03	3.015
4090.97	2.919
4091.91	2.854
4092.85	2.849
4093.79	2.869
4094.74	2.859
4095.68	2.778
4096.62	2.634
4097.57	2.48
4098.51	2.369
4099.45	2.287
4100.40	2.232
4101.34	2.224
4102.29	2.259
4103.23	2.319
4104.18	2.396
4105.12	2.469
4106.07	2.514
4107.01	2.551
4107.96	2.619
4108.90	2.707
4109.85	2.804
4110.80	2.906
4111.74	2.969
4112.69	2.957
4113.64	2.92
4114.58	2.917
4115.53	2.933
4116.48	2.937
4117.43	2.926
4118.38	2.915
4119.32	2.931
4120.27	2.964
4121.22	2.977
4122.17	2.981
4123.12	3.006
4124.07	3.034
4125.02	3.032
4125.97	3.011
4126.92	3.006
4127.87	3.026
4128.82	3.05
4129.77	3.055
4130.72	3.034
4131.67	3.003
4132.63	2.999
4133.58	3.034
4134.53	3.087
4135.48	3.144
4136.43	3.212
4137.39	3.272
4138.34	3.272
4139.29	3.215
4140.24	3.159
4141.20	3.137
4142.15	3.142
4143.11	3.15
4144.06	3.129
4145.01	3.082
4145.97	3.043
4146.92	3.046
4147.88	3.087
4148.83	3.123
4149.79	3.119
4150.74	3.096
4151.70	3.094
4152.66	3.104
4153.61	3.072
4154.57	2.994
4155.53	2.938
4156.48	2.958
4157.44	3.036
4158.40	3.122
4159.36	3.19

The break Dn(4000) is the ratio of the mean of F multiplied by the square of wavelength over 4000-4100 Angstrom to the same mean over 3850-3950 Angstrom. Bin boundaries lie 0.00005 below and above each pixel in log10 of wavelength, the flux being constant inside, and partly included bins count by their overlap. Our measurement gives 1.59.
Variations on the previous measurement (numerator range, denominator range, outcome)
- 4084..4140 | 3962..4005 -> 1.27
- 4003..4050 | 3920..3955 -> 1.77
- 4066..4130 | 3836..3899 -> 1.63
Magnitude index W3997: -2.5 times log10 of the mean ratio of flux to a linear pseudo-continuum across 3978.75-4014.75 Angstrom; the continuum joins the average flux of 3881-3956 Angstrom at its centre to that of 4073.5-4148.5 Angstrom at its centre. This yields -0.245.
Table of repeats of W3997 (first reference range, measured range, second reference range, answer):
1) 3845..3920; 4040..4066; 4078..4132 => -0.13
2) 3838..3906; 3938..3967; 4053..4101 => 0.16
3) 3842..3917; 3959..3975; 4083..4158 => 0.49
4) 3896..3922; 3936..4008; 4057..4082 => 0.15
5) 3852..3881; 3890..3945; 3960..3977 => -0.09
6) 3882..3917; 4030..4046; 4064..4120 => -0.17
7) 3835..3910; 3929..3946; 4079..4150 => 0.41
